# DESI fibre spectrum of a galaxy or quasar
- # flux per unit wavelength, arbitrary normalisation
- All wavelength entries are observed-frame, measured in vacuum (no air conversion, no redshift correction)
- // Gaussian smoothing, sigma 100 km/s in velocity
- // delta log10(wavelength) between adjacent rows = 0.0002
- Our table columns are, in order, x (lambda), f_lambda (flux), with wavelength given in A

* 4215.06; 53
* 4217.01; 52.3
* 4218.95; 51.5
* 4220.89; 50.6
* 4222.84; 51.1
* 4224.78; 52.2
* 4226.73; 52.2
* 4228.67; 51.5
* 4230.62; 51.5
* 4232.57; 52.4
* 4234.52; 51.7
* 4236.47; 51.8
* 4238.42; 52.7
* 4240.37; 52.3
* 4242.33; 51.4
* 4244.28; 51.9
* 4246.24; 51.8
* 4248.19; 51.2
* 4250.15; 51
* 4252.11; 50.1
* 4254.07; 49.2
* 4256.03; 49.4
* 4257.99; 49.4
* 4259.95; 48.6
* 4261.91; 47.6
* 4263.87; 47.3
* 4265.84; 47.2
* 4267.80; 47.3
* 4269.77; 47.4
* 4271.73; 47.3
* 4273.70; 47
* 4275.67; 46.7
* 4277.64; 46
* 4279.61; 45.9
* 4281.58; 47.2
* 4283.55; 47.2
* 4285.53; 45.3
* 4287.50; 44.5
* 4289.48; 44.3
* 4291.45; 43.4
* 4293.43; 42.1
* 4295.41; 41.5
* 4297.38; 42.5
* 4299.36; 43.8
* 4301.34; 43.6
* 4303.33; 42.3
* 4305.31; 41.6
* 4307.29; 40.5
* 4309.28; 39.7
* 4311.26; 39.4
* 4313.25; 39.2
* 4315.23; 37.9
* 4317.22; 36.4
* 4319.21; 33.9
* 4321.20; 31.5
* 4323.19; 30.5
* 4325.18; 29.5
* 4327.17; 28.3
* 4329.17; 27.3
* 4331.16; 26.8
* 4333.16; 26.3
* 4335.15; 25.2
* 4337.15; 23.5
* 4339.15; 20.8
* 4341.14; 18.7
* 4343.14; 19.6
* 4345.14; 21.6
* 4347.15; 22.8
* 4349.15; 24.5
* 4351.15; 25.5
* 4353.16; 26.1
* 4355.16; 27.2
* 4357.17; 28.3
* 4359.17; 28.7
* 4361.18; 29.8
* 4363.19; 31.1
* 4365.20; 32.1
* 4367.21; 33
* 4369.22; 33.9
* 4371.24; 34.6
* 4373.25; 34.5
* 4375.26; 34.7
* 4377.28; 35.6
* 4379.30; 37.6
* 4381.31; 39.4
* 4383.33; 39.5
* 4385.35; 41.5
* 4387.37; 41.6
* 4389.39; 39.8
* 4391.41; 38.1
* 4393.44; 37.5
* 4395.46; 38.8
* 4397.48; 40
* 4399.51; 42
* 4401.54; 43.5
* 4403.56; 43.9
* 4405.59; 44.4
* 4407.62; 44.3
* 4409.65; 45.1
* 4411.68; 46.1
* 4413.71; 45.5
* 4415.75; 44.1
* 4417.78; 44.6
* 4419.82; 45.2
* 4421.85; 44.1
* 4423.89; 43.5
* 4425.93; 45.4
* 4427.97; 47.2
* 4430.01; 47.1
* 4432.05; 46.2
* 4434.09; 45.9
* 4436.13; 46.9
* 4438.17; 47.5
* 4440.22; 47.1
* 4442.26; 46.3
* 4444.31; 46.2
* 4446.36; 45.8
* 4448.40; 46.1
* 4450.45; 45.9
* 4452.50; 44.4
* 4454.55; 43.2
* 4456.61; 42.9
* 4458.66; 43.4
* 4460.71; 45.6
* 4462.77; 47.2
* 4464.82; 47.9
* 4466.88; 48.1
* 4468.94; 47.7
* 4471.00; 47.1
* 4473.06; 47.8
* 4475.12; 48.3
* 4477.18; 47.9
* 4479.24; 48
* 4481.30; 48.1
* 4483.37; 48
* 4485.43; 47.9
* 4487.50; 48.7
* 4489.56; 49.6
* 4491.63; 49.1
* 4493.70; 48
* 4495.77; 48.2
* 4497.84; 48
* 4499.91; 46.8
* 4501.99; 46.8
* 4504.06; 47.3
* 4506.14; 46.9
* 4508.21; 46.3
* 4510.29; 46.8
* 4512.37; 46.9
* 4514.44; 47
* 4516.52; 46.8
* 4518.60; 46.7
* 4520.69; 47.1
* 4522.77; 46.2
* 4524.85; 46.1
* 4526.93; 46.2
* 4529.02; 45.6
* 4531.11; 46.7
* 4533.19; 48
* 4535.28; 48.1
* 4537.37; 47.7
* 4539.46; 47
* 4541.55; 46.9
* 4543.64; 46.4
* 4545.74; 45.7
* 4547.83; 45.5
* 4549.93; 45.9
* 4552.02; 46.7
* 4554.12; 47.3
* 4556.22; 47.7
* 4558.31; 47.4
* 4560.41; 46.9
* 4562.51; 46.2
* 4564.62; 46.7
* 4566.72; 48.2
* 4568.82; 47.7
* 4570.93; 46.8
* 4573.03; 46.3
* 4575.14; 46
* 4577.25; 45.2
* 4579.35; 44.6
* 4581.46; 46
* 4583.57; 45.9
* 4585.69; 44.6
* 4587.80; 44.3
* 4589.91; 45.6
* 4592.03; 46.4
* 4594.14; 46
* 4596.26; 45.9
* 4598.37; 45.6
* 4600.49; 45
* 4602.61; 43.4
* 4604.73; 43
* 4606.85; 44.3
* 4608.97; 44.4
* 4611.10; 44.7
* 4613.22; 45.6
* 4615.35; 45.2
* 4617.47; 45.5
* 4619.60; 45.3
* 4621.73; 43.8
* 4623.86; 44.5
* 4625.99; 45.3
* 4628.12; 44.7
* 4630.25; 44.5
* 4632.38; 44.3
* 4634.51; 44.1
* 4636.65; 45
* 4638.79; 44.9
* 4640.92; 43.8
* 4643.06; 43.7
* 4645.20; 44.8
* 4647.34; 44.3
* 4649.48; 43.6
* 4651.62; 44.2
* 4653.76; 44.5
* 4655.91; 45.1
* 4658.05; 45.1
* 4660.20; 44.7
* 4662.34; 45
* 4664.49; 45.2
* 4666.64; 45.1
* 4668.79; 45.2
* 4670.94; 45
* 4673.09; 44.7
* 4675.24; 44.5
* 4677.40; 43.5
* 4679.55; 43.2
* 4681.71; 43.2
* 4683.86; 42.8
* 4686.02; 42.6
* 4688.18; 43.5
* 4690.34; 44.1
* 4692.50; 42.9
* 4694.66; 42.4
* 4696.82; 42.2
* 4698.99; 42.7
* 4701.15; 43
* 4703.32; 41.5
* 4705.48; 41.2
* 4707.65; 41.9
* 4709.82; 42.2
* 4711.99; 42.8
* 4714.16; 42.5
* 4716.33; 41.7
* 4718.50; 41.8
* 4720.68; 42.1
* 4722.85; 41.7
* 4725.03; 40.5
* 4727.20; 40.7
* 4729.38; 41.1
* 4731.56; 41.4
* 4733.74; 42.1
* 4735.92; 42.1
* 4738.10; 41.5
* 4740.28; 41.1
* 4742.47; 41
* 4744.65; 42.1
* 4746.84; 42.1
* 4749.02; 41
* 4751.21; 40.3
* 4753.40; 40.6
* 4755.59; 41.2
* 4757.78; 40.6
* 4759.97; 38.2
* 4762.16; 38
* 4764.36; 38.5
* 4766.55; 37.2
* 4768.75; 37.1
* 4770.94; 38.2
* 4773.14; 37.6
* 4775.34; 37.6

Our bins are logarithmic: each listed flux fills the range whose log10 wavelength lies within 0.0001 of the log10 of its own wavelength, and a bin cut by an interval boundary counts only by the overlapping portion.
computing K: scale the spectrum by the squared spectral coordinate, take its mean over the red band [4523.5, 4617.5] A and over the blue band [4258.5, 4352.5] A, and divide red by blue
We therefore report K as 1.39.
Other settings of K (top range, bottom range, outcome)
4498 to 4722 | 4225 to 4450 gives 1.25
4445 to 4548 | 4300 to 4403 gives 1.51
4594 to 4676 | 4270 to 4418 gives 1.39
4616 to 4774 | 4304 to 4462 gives 1.30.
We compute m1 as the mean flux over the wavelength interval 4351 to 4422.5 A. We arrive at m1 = 38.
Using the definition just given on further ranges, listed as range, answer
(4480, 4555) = 47.1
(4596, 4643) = 44.6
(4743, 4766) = 40.2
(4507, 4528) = 46.6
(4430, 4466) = 45.8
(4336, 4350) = 21.6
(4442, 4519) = 47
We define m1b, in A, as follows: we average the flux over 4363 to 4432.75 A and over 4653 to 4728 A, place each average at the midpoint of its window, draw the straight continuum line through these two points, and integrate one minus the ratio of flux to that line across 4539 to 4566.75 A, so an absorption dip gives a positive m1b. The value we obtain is -3.0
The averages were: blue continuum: 40.8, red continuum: 43.2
